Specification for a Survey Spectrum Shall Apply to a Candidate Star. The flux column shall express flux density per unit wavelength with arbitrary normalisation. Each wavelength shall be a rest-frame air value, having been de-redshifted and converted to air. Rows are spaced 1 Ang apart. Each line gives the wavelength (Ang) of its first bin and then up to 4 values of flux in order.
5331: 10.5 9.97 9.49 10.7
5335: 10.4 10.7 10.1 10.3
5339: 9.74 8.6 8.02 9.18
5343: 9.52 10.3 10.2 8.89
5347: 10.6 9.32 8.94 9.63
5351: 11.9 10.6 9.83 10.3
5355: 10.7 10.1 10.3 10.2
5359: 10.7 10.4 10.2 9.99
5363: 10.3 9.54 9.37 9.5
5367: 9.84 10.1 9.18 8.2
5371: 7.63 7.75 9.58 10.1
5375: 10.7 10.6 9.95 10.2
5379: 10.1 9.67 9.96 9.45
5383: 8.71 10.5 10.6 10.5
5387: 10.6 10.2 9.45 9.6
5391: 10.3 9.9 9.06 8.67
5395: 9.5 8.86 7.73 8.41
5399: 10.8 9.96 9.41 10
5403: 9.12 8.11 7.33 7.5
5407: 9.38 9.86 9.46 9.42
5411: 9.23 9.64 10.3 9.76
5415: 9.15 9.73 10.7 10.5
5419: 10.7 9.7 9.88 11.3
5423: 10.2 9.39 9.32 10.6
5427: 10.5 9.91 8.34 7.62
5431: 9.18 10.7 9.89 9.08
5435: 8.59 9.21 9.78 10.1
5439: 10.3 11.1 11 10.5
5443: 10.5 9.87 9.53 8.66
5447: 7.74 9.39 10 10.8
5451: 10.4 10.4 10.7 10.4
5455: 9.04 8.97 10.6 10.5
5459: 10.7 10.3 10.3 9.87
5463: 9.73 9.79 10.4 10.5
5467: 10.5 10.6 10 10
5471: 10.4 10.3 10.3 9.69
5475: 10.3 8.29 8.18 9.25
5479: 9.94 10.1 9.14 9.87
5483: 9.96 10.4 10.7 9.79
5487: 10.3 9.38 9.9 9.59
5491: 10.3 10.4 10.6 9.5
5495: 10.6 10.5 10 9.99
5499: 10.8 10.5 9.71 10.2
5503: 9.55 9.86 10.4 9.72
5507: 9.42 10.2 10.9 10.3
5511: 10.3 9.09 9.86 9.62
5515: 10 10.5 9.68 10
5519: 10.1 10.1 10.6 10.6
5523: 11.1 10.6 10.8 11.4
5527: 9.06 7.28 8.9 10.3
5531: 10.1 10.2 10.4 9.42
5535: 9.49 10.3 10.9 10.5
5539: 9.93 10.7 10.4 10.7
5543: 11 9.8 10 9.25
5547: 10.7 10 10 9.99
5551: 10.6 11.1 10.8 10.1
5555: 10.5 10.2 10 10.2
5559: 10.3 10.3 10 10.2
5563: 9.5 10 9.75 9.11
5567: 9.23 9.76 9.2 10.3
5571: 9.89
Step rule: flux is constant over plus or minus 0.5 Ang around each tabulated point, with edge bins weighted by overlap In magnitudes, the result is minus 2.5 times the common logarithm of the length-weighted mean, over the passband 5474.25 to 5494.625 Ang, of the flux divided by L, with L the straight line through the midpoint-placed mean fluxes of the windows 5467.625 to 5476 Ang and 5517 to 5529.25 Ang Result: 0.030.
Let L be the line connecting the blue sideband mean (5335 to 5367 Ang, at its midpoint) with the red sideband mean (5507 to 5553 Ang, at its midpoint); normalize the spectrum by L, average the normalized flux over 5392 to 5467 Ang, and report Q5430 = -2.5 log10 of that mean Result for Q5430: 0.04 mag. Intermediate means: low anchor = 9.94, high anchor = 10.1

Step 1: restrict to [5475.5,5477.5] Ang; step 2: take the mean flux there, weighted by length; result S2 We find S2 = 8.23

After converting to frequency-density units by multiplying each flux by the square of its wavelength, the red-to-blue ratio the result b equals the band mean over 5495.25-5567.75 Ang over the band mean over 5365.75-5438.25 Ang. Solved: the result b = 1.11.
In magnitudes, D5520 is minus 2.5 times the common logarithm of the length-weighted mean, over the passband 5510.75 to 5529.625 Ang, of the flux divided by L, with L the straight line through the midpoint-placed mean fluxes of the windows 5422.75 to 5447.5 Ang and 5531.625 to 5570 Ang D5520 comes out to 0.00 mag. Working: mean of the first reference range 9.66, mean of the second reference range 10.1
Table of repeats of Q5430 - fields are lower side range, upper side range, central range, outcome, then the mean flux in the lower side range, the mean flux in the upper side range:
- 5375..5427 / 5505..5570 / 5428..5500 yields -0.01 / 9.68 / 10.1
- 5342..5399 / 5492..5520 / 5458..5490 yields 0.00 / 9.77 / 10.1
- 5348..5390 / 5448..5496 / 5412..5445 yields 0.01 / 9.89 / 10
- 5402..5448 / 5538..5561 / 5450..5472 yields -0.04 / 9.61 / 10.3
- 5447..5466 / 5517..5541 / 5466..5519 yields 0.01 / 10.1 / 10.1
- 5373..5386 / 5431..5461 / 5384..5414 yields 0.07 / 10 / 9.95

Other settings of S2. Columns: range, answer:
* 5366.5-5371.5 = 8.99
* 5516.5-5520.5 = 9.97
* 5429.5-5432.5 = 9.17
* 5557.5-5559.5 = 10.2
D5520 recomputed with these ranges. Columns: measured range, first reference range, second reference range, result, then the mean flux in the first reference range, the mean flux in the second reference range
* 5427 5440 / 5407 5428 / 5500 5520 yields 0.051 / 9.95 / 9.99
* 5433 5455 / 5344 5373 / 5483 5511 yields 0.013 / 9.8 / 10.1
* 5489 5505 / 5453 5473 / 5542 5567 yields 0.002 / 10.2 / 10.1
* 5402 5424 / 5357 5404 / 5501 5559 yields 0.022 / 9.67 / 10.1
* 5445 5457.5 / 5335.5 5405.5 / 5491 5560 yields 0.020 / 9.69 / 10.2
